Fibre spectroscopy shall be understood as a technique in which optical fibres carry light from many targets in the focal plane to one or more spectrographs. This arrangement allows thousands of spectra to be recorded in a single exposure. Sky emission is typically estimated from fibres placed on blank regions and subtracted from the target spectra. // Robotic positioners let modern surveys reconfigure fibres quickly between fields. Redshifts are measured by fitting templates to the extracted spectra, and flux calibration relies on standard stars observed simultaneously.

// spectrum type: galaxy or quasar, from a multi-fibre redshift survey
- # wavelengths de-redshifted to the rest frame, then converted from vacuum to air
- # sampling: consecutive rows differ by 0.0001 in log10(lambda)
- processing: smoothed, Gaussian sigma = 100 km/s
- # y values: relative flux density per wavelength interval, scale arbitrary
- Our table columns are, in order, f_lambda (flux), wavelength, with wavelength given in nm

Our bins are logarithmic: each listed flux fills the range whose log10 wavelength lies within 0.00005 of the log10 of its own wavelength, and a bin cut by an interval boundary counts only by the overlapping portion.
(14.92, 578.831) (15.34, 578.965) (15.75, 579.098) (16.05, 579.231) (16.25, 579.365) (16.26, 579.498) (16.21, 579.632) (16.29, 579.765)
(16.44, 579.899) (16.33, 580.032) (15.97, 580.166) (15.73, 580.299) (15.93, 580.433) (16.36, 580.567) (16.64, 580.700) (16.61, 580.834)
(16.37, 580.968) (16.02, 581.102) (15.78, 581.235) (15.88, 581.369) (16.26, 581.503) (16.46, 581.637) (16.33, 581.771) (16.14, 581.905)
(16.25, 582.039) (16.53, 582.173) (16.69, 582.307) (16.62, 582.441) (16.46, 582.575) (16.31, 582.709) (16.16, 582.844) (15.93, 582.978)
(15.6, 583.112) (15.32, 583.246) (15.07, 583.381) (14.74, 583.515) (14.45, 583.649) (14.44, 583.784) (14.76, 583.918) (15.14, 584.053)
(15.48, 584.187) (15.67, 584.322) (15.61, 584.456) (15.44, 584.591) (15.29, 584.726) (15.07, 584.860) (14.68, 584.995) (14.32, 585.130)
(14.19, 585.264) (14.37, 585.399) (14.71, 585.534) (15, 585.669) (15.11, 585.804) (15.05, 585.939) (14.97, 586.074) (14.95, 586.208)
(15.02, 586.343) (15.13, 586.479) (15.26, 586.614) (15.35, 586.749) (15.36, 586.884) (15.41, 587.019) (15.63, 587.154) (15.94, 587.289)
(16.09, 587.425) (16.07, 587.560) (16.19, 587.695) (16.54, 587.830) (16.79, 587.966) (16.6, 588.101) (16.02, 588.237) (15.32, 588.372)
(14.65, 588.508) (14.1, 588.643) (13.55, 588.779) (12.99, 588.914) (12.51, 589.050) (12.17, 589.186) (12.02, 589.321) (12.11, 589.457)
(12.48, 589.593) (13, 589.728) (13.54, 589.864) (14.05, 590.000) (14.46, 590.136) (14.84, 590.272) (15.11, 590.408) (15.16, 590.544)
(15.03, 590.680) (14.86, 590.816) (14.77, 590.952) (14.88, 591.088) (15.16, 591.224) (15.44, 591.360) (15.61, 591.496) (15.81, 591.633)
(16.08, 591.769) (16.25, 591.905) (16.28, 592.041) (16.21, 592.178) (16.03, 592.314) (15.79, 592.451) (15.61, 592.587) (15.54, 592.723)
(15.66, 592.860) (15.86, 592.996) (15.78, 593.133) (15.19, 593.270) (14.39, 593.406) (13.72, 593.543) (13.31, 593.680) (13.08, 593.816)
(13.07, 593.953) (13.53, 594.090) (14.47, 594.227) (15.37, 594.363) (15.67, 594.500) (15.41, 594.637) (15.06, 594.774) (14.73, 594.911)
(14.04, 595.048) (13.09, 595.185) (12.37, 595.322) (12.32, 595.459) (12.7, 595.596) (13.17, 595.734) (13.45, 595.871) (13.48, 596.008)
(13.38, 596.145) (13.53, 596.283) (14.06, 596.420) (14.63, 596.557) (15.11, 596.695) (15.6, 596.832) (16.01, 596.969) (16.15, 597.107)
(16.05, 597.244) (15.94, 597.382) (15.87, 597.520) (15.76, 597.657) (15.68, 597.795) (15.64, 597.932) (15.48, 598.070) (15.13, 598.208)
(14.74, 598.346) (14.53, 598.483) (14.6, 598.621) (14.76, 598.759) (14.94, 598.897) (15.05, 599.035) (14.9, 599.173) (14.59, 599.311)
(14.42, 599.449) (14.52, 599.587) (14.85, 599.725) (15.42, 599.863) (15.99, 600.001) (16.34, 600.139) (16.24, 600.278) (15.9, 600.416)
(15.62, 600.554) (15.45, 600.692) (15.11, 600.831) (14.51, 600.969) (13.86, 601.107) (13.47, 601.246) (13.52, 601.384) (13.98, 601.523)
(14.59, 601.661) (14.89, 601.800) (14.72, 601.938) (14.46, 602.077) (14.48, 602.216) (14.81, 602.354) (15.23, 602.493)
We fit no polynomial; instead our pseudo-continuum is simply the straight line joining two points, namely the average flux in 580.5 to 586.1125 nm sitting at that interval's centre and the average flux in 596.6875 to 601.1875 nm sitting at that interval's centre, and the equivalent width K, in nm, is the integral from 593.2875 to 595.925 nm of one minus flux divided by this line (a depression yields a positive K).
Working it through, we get 0.26 nm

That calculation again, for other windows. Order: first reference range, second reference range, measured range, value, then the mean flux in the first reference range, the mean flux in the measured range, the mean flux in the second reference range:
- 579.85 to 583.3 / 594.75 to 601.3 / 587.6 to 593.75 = 0.224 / 16.2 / 14.8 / 14.8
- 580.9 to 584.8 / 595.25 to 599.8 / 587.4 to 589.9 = 0.162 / 15.8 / 14.3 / 14.6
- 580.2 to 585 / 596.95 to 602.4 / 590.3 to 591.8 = 0.020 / 15.8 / 15.2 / 15.1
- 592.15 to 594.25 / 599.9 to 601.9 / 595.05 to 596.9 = 0.155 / 14.8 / 13.6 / 15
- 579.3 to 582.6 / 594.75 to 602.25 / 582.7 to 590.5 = 0.455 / 16.3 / 14.9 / 14.7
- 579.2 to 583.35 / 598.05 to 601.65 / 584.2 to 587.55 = 0.147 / 16.2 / 15.2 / 14.9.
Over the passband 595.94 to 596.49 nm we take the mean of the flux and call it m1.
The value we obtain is 13.6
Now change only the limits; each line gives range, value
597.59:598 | 15.7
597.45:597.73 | 15.8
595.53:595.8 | 12.9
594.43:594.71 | 15.5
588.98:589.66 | 12.2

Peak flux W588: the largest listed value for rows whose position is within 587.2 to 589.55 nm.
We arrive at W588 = 16.79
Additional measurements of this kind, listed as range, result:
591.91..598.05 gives 16.28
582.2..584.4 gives 16.69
